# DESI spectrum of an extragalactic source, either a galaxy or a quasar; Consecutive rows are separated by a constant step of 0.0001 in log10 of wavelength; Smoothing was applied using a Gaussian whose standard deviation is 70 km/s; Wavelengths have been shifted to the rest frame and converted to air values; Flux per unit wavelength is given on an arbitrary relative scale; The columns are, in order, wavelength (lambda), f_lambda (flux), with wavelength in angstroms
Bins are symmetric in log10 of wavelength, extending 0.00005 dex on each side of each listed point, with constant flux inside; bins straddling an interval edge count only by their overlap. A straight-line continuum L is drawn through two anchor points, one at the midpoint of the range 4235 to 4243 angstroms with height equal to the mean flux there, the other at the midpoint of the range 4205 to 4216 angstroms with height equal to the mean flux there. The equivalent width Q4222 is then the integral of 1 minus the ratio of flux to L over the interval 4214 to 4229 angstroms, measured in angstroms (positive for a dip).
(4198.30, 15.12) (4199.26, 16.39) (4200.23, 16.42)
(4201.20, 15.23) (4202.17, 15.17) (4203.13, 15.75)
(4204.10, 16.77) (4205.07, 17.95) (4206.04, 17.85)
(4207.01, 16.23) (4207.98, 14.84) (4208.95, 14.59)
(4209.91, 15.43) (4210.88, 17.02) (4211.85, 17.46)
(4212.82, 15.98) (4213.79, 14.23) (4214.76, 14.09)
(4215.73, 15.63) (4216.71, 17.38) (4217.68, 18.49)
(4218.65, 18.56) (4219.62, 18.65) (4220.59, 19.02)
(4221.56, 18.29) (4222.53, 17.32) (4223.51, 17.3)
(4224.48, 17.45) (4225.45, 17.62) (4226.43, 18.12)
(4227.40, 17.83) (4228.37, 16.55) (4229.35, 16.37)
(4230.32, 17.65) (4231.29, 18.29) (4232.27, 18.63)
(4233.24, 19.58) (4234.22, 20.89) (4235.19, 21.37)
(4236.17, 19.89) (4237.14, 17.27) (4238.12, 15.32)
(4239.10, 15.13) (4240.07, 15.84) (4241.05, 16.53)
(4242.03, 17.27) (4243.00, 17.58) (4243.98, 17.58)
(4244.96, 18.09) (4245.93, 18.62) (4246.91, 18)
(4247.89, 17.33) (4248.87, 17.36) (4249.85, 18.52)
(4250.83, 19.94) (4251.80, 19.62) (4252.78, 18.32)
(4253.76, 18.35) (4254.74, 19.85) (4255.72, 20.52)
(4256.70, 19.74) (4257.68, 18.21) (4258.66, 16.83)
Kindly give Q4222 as -0.9 angstroms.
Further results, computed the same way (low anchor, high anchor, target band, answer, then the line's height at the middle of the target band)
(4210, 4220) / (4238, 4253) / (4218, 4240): -1.2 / 17.1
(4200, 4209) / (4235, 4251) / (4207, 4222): -0.1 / 16.5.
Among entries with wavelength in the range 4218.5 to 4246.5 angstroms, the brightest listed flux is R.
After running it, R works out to 21.37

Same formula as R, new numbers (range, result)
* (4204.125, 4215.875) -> 17.95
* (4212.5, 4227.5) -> 19.02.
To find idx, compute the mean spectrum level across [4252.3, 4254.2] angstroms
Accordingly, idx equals 18.3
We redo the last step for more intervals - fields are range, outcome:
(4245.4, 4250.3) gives 18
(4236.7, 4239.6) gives 15.9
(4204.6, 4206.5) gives 17.9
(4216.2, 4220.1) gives 18.2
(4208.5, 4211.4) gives 15.8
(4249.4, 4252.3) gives 19.4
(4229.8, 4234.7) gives 19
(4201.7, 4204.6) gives 15.9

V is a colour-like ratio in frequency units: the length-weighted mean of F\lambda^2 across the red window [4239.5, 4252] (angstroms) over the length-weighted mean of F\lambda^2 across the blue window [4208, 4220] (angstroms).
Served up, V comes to 1.1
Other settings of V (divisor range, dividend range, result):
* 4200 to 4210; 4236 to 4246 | 1.08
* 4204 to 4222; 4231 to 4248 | 1.09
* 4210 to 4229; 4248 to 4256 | 1.12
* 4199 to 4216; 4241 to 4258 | 1.18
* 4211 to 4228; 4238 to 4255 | 1.04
